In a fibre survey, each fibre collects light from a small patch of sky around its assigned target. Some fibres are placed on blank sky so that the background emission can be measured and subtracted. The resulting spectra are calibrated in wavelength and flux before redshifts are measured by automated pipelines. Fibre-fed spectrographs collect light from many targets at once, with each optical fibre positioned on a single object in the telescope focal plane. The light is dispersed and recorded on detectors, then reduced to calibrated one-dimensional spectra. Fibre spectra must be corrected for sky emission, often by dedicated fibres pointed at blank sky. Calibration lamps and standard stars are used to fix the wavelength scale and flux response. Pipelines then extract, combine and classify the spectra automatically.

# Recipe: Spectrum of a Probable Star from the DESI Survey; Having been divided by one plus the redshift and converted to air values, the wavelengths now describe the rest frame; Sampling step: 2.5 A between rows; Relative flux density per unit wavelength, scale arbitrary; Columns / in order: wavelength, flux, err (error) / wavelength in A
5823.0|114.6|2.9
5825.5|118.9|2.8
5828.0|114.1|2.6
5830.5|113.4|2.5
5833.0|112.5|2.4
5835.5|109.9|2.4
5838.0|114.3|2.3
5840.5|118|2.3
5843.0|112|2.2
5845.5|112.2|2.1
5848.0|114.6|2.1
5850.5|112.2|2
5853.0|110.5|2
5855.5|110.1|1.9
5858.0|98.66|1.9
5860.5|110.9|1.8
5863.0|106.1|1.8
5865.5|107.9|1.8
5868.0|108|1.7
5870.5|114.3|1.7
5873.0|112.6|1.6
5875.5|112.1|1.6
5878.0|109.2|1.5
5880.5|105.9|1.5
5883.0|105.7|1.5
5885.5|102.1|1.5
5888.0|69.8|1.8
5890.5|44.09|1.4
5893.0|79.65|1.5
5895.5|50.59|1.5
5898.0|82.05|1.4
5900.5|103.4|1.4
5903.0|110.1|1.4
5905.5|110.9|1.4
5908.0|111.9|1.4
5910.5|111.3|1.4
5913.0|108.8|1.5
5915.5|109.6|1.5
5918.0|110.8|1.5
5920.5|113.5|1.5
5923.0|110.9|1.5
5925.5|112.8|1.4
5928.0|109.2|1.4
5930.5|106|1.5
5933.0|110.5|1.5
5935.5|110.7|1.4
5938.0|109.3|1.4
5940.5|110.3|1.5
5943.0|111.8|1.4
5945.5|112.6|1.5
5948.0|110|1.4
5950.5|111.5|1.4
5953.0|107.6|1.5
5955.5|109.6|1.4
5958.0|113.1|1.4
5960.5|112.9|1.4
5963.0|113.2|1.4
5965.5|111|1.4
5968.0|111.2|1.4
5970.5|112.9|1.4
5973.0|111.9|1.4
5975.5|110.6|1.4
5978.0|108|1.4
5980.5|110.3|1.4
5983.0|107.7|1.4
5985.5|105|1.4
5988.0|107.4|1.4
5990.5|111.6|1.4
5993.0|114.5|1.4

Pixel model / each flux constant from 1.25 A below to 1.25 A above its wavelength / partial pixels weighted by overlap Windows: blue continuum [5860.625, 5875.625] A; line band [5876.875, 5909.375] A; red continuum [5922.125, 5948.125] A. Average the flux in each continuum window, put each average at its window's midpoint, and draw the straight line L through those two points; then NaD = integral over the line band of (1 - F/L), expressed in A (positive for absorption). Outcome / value 5.6 A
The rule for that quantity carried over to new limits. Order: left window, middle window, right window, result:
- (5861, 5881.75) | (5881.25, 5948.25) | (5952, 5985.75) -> 5.29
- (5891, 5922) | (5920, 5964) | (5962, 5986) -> -2.48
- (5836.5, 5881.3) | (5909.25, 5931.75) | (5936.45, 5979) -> 0.11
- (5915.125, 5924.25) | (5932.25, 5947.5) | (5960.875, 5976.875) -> 0.10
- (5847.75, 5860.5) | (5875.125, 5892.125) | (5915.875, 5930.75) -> 2.83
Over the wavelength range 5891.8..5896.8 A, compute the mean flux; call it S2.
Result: 65.1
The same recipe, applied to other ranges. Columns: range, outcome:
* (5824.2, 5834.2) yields 115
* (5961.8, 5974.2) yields 112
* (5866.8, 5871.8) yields 111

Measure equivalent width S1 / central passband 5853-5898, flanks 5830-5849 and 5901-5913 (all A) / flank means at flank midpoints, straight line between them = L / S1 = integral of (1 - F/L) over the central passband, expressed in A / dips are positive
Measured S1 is 6.0 A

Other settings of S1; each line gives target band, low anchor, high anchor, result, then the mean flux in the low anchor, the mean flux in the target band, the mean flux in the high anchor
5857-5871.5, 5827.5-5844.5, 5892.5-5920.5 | 0.1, 113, 108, 100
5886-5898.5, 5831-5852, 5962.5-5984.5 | 5.1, 113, 66.4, 111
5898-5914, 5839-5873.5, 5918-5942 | 0.5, 111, 107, 110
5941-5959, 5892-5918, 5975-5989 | -1.2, 98.6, 111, 108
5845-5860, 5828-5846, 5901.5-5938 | 0.4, 113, 110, 110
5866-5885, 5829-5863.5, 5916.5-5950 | 0.3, 111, 109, 111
